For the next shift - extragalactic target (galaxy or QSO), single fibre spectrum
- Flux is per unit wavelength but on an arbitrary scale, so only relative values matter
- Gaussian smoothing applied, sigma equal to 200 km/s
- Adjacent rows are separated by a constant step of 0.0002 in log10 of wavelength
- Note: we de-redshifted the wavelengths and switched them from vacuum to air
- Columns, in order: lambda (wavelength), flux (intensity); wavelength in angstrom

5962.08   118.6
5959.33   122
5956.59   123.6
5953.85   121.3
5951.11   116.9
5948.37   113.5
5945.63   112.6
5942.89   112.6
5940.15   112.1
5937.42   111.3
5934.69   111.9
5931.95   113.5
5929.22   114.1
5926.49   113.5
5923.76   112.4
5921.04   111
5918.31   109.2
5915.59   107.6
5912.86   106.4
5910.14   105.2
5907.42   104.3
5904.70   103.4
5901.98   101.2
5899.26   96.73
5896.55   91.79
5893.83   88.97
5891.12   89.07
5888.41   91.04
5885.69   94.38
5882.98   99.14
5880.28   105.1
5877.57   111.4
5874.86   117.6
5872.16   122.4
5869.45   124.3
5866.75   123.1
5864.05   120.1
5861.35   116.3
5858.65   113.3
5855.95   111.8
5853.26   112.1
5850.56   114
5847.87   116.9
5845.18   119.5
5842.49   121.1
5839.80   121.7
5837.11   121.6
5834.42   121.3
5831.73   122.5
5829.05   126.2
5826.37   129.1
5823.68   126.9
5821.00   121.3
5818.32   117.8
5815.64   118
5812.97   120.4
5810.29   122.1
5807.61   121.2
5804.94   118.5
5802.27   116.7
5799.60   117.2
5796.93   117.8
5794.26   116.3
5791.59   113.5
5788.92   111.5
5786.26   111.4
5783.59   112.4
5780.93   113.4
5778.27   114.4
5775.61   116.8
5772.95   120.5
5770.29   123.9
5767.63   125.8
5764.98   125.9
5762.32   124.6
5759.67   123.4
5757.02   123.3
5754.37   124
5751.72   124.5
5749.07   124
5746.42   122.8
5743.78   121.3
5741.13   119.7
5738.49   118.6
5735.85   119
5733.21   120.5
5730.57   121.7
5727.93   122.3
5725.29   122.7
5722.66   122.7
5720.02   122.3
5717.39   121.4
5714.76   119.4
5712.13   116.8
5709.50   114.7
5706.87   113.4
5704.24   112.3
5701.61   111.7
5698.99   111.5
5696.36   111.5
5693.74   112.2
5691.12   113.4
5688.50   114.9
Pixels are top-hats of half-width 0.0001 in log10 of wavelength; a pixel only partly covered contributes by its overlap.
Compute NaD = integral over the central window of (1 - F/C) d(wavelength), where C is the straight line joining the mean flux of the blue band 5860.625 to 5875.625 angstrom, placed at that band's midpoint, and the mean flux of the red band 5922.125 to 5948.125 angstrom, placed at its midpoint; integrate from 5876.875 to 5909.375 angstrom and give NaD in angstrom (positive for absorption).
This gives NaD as 5.50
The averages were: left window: 121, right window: 113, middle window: 97.9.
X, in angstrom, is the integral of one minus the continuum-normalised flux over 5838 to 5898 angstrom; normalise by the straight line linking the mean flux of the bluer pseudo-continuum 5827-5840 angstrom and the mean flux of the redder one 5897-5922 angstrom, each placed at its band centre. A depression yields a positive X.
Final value 2.39 angstrom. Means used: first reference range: 123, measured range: 110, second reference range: 104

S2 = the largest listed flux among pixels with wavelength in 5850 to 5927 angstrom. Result 124.3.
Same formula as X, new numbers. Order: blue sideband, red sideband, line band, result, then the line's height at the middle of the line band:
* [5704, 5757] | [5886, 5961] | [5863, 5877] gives -1.2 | 111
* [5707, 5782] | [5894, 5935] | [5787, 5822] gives -0.6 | 116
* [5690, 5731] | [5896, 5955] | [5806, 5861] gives -3.6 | 113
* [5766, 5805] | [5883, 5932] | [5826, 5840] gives -1.5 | 111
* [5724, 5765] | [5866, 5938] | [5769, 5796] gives 0.7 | 118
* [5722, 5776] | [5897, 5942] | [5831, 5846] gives -0.8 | 115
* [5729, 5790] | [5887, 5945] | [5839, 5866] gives -1.3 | 111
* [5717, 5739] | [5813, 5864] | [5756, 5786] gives 0.2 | 121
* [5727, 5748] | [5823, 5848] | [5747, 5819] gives 1.4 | 122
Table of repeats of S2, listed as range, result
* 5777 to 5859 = 129.1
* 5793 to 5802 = 117.8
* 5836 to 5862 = 121.7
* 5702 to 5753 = 124.5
